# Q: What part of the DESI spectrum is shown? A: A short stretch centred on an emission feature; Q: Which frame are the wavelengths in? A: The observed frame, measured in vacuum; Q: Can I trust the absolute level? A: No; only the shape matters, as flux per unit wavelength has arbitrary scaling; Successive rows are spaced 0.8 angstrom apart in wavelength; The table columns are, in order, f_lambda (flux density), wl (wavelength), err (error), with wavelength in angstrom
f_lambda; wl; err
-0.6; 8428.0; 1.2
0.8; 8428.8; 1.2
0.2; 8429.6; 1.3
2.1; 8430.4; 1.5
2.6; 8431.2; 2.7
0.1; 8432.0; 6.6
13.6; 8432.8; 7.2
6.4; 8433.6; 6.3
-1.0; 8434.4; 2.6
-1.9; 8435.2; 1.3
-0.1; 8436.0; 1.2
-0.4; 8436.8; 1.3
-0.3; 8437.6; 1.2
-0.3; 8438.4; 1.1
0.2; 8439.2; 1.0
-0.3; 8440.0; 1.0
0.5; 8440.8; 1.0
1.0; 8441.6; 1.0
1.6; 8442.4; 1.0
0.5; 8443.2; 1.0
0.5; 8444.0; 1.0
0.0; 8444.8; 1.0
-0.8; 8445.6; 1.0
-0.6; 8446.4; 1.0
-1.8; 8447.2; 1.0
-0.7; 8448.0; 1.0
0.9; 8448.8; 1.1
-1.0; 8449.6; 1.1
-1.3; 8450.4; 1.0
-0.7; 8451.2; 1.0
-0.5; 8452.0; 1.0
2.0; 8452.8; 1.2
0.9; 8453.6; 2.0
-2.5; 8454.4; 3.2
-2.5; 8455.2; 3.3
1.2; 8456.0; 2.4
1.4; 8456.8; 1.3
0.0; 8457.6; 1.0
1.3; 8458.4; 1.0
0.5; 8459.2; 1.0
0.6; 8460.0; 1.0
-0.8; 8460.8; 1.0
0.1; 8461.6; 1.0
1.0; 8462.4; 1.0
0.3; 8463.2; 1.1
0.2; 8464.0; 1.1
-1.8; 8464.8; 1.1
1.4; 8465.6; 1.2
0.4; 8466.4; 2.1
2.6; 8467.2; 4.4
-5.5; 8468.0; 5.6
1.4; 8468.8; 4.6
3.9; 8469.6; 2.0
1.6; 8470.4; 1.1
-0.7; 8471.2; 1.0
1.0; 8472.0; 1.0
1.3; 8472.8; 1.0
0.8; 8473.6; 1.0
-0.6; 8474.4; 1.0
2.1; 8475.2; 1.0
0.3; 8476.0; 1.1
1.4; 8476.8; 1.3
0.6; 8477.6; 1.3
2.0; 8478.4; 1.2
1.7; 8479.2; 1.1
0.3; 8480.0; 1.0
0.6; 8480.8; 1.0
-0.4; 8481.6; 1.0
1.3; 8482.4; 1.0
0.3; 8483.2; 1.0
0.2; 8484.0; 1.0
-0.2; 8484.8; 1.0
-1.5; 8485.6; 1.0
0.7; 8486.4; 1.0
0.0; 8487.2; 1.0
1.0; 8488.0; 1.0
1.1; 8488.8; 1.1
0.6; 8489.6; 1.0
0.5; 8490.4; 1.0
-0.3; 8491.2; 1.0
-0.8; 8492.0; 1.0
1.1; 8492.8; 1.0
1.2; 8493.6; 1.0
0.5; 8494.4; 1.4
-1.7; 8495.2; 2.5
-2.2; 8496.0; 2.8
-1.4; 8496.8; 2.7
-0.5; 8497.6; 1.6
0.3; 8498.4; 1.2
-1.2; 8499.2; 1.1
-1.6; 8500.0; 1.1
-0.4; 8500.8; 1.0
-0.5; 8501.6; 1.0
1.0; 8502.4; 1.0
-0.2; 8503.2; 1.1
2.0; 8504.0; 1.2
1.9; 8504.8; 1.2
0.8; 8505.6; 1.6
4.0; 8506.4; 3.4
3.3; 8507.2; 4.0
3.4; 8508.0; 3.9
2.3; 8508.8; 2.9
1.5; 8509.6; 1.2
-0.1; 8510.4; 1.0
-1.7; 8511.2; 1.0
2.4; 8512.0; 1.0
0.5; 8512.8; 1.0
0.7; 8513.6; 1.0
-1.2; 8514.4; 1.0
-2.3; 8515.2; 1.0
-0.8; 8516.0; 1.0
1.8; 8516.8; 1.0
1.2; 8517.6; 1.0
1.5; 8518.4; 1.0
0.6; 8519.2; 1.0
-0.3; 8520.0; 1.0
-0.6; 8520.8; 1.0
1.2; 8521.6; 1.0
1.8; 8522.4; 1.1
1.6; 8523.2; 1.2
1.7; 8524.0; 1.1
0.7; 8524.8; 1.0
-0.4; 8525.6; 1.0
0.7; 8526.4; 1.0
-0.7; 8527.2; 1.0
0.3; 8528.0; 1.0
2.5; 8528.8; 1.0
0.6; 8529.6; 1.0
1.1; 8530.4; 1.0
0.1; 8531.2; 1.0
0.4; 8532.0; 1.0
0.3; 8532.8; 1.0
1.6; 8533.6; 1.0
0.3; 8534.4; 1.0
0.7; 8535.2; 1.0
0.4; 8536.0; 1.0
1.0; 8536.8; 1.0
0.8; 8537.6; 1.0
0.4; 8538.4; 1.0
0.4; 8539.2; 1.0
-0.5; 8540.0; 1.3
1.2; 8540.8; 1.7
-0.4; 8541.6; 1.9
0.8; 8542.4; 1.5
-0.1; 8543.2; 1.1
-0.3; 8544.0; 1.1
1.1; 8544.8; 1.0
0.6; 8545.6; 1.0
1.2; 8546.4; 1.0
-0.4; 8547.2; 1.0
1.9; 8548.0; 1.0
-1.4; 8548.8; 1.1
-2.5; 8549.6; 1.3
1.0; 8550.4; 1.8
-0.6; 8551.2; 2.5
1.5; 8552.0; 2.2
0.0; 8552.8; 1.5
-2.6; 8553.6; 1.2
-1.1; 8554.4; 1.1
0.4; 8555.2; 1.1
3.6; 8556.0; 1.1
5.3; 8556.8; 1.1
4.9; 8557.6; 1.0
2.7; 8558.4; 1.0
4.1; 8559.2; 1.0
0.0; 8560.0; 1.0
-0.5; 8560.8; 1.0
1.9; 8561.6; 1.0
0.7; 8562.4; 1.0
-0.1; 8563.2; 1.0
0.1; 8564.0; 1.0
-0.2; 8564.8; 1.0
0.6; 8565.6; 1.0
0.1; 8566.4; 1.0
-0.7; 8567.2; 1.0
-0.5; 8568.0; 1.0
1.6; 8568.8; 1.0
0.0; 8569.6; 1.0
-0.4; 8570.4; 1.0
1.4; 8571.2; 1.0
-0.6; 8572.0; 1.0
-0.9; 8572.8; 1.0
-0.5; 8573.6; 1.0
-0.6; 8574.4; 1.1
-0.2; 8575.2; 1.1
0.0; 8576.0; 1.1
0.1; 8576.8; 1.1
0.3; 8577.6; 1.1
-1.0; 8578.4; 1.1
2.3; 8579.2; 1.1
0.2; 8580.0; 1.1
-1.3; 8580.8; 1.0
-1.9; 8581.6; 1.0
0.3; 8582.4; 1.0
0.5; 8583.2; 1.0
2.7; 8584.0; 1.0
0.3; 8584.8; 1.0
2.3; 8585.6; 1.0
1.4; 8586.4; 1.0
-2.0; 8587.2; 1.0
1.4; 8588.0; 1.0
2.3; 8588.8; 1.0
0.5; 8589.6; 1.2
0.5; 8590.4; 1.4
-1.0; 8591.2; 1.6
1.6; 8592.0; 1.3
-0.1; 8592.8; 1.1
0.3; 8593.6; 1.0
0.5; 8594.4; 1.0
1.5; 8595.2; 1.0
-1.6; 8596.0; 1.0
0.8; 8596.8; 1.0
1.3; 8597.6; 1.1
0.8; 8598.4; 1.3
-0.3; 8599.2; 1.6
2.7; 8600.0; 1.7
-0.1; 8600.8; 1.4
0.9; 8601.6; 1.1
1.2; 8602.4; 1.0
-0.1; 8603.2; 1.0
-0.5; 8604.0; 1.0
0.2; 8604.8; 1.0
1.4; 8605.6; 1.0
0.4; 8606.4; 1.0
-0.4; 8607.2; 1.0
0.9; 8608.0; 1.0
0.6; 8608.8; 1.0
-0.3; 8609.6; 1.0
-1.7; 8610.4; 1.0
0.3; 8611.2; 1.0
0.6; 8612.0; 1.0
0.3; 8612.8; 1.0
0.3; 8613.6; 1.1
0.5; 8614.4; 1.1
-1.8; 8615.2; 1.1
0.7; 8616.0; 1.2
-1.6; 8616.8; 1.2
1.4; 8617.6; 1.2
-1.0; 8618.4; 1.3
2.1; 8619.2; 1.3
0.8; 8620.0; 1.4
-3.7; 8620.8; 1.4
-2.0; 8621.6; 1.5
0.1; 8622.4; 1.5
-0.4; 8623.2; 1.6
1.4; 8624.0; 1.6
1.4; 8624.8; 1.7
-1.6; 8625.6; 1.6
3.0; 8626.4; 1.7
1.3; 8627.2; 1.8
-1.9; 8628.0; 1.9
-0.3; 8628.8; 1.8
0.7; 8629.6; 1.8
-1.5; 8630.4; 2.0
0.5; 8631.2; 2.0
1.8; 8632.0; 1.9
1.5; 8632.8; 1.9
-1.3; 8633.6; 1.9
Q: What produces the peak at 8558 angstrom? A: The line H-gamma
